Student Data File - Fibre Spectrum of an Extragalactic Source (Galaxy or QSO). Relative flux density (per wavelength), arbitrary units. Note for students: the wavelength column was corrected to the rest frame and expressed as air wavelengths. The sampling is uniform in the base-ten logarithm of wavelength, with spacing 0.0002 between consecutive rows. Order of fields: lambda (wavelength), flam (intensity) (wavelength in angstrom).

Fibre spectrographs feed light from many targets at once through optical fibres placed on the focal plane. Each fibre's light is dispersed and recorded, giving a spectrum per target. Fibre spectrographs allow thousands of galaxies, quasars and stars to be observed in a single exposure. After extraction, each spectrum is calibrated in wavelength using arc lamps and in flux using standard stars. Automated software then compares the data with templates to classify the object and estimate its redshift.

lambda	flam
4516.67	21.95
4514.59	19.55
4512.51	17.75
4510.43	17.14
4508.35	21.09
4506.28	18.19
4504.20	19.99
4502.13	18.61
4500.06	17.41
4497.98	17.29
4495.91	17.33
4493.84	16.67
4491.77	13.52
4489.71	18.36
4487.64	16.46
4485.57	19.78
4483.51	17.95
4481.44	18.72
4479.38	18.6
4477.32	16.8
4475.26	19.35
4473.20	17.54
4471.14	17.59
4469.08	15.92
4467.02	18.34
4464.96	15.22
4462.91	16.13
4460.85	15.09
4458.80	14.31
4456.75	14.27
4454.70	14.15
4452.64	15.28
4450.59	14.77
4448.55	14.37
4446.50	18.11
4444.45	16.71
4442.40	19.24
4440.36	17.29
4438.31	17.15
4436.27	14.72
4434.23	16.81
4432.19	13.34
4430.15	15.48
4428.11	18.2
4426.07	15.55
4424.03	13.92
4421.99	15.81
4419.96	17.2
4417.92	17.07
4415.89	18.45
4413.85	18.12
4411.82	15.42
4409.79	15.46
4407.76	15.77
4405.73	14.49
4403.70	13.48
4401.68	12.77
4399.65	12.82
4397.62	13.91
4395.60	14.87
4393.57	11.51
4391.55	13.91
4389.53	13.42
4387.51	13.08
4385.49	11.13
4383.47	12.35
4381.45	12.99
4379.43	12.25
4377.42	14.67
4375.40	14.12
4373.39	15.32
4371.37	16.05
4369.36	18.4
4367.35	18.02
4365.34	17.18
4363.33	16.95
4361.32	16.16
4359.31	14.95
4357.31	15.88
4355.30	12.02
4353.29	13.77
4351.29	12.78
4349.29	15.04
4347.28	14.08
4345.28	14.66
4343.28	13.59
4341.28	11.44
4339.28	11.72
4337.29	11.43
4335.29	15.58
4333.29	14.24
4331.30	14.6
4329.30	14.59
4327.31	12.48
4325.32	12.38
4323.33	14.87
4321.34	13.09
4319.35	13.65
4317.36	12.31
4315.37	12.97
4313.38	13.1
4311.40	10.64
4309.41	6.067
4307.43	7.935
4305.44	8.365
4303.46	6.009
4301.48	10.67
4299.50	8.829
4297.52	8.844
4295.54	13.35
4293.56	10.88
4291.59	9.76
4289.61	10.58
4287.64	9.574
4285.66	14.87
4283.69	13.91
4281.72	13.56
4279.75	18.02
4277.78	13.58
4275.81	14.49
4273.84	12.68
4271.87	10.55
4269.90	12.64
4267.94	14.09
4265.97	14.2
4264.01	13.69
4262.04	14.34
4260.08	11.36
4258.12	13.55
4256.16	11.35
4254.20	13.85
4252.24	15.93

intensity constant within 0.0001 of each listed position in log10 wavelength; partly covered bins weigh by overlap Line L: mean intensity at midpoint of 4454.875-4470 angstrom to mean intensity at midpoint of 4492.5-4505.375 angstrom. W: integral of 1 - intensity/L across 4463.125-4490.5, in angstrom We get -2.1 angstrom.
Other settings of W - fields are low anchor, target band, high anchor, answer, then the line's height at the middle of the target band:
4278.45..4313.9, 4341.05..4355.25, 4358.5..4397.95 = -0.5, 13.2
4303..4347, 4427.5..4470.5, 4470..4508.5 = 1.4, 16.5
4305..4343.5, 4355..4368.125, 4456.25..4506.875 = -2.5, 13.5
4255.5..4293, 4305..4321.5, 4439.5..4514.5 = 3.5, 13.8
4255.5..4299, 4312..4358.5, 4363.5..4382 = 3.1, 14.4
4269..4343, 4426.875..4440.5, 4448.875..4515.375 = -0.3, 15.7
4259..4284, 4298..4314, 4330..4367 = 5.8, 13.9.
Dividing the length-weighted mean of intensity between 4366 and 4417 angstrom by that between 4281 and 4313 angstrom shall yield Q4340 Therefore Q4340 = 1.42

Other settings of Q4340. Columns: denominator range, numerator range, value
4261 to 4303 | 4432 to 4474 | 1.29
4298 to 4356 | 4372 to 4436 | 1.21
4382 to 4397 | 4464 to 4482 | 1.36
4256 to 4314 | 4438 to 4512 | 1.46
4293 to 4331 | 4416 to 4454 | 1.45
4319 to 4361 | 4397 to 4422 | 1.13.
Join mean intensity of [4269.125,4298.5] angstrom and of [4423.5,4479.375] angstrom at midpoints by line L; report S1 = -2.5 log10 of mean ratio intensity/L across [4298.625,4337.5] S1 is 0.14 mag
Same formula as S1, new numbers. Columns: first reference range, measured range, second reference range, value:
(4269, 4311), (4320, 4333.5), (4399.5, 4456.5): -0.11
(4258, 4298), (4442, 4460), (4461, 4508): 0.08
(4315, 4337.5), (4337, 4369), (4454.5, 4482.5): -0.02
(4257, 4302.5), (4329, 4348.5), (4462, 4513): 0.03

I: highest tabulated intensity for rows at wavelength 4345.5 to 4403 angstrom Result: 18.4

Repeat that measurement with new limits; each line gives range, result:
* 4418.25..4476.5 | 19.35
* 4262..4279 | 14.49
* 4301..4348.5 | 15.58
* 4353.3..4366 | 17.18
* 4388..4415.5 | 18.12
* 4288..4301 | 13.35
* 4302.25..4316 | 13.1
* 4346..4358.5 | 15.88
